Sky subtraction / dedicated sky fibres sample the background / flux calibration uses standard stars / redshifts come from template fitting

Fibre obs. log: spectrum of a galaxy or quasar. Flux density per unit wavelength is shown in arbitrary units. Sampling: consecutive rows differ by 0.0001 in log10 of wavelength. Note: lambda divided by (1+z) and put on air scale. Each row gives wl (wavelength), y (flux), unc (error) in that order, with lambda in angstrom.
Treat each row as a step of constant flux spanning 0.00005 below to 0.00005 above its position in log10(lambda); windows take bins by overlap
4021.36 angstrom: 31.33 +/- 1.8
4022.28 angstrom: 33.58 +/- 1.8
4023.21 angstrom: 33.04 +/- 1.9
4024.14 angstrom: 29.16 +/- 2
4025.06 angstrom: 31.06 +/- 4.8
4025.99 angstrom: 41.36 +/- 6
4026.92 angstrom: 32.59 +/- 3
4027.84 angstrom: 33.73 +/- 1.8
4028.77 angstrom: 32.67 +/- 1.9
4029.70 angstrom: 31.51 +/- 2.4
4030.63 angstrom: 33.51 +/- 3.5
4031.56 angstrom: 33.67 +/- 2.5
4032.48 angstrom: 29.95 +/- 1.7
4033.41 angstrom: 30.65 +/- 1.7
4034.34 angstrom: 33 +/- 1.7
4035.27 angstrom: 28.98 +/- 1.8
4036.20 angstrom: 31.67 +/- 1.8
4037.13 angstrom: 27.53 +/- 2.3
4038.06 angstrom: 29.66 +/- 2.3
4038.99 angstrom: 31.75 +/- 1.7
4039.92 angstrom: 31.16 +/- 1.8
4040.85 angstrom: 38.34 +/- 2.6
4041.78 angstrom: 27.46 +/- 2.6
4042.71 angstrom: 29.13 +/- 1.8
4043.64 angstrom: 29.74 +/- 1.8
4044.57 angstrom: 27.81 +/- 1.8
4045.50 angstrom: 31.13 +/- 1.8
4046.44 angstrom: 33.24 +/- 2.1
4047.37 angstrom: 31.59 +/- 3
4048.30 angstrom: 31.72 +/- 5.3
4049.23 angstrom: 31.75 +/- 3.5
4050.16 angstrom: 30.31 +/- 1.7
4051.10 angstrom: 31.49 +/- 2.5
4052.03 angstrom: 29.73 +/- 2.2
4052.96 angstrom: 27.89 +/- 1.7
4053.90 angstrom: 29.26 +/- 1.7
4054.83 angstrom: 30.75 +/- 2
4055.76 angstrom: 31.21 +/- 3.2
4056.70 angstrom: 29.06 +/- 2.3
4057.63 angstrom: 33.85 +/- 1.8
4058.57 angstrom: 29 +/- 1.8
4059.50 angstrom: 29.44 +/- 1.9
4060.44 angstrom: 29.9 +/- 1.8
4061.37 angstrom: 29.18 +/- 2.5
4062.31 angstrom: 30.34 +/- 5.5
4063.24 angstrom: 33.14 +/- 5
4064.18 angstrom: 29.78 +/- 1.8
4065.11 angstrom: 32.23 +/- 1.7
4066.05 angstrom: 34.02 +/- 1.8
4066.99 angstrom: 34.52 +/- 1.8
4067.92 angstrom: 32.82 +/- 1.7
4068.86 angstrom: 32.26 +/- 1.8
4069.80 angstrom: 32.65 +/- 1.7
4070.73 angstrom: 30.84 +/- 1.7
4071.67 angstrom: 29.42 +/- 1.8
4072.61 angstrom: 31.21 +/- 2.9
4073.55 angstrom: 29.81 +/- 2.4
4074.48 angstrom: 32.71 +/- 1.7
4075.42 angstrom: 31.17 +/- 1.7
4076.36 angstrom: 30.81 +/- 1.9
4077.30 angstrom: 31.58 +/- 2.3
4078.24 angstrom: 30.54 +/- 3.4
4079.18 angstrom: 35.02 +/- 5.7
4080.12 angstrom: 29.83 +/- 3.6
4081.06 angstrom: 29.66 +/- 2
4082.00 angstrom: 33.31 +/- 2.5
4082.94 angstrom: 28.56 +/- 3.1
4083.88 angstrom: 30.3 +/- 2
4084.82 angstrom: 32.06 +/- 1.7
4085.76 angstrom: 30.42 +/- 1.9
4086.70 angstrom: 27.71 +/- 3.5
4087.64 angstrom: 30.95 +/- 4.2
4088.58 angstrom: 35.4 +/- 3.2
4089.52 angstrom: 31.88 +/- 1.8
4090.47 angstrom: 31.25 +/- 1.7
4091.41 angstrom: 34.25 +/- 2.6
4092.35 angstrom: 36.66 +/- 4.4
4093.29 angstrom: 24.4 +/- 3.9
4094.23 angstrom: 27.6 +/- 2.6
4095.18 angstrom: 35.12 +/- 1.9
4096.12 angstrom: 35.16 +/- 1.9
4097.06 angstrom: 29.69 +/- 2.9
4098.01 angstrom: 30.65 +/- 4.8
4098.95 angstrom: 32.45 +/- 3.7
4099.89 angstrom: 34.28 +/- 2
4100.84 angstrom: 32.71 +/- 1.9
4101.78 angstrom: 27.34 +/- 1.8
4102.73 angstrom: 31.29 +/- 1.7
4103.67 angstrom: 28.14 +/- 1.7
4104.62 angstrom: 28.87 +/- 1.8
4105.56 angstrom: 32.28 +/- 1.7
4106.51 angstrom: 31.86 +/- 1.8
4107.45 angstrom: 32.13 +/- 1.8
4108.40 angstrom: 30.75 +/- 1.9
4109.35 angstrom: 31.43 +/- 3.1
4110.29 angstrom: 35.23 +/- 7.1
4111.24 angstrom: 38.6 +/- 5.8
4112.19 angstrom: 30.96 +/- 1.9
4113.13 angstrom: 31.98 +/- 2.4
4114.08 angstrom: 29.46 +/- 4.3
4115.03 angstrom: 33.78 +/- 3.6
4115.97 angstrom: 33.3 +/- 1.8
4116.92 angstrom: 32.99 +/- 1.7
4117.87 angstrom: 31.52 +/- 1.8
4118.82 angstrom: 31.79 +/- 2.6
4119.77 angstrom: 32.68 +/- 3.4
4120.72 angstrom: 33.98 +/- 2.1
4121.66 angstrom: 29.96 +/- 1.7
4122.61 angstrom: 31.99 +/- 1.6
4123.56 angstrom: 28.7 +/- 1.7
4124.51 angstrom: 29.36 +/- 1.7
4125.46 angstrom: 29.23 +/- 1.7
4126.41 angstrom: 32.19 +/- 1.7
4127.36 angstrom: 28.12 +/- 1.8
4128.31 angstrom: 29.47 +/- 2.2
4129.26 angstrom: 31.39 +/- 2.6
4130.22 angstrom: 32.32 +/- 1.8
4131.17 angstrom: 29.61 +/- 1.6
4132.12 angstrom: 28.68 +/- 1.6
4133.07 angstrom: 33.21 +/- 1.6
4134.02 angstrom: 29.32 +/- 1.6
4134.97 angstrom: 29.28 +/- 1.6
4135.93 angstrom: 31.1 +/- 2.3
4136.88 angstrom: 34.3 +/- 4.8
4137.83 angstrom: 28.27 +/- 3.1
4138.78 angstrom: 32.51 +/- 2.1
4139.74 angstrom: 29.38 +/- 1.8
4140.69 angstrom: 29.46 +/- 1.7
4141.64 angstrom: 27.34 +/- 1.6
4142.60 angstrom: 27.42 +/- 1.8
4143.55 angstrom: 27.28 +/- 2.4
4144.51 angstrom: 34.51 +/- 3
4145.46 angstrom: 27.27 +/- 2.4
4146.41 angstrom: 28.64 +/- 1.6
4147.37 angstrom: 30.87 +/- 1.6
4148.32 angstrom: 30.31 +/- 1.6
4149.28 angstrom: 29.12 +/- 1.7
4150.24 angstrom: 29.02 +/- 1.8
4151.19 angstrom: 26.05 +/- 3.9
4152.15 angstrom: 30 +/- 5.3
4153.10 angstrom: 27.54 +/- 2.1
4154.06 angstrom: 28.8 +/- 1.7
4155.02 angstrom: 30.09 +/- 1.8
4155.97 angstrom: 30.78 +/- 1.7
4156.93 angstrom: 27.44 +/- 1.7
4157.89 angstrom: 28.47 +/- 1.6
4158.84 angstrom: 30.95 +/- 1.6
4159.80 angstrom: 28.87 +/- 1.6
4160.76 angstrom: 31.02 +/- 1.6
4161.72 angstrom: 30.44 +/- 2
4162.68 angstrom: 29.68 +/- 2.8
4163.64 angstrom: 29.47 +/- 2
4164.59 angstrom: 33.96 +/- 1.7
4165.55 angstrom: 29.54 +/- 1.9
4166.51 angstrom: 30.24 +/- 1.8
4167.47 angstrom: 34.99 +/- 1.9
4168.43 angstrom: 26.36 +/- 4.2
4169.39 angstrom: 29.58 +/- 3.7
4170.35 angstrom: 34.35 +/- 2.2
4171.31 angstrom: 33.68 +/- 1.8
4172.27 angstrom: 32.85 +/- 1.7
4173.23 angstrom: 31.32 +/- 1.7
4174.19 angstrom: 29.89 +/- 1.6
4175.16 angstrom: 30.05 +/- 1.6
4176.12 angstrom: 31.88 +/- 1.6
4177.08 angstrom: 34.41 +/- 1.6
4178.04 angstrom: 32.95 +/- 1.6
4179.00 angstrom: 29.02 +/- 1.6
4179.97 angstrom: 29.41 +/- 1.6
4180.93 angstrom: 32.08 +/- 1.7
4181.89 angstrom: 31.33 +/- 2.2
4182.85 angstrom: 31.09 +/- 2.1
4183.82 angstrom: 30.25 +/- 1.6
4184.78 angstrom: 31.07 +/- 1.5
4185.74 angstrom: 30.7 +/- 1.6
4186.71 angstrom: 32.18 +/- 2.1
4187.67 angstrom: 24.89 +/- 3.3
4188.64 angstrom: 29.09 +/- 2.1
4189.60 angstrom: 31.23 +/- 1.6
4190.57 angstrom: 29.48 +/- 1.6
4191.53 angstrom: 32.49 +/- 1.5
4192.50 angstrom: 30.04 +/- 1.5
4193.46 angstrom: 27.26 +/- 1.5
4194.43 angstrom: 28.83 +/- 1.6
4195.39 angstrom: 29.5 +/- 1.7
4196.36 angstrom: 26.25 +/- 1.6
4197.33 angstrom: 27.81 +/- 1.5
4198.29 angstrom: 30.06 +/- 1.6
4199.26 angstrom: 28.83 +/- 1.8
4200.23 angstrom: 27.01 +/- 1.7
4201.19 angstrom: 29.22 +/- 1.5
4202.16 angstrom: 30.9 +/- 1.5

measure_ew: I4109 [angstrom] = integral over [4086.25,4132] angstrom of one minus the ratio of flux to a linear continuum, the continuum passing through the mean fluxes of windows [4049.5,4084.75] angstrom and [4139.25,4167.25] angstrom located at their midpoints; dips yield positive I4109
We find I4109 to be -1.8 angstrom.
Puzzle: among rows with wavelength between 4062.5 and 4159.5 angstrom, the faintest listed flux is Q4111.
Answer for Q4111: 24.4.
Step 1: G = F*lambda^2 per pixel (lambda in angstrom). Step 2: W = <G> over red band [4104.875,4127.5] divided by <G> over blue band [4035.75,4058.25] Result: 1.1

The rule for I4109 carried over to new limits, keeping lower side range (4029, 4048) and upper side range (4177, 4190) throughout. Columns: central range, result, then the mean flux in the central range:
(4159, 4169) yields 0.06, 30.5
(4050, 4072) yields 0.02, 31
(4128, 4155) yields 0.87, 29.7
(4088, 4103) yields -0.48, 31.9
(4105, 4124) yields -0.88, 32.3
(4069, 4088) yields 0.00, 31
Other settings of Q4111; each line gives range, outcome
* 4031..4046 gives 27.46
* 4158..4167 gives 28.87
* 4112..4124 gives 28.7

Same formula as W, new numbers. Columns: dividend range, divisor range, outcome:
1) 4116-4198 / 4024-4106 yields 1.01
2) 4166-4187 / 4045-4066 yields 1.08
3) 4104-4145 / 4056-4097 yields 1.01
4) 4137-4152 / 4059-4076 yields 0.97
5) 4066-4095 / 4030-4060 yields 1.04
